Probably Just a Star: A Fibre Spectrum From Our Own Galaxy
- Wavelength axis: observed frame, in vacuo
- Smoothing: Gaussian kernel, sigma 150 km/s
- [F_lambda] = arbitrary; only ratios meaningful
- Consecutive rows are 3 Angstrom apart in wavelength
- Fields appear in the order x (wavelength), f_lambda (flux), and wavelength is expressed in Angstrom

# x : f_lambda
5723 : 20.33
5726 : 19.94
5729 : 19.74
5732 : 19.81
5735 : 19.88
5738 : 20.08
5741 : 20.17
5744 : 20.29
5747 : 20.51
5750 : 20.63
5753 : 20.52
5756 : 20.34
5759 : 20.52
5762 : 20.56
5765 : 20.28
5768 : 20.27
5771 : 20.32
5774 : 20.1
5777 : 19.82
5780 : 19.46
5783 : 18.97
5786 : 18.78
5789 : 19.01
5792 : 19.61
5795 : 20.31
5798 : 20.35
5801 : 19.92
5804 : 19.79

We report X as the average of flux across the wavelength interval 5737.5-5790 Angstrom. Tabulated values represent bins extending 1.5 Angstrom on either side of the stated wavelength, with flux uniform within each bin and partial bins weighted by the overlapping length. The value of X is 20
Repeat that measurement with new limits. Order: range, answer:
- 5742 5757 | 20.5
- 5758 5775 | 20.3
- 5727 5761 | 20.2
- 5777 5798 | 19.5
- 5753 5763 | 20.5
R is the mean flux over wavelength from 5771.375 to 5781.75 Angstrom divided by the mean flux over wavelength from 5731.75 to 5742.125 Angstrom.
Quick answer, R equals 0.99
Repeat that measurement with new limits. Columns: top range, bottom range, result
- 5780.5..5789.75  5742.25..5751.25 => 0.93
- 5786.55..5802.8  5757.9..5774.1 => 0.97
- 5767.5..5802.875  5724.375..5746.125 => 0.99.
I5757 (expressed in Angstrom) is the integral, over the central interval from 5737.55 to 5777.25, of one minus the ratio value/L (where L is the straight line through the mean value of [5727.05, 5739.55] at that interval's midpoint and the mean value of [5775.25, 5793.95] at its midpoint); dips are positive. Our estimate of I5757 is -1.5 Angstrom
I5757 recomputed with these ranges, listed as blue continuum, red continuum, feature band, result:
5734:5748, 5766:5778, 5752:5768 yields -0.2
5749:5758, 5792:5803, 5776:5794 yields 0.8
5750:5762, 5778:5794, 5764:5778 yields -0.2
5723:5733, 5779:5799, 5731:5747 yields -0.2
